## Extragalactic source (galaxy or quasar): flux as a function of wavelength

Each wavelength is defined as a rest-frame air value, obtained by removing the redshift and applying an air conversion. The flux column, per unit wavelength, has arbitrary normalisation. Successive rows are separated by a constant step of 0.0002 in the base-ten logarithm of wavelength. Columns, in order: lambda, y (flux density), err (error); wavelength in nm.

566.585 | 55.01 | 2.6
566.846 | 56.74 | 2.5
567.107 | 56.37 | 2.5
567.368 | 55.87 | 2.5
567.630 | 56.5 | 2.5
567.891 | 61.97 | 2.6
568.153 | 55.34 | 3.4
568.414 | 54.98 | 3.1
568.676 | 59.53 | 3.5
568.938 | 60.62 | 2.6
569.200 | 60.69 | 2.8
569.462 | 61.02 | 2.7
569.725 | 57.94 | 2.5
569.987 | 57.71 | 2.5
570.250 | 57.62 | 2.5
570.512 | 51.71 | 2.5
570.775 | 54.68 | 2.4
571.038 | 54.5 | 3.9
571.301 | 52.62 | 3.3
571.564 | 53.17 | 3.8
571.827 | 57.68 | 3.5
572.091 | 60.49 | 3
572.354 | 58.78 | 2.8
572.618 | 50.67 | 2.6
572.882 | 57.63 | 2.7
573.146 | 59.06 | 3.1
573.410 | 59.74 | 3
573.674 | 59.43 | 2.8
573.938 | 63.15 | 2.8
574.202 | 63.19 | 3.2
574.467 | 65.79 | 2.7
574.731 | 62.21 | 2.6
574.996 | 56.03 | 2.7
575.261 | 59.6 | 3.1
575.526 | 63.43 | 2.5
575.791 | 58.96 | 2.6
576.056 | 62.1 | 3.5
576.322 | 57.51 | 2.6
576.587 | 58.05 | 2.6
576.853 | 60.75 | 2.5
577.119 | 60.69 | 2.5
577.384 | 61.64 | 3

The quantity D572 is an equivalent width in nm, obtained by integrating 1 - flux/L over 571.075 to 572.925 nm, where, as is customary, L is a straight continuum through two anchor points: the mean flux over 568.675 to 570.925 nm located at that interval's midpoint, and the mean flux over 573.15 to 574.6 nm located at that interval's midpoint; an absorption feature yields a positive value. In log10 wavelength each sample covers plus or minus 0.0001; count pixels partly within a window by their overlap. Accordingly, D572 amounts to 0.13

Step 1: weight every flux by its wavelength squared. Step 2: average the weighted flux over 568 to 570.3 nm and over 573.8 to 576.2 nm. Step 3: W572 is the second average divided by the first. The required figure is 1.08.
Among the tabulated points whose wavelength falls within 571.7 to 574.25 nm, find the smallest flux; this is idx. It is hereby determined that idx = 50.67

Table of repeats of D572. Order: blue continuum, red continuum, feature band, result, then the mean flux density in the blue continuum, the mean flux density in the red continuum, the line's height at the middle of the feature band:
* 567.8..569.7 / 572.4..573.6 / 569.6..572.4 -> 0.09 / 59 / 57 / 58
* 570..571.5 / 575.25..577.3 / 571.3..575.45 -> -0.13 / 54.5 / 60.2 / 57.2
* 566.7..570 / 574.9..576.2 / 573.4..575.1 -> -0.05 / 58.1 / 60.1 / 59.7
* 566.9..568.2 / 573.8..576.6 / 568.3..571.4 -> 0.07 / 57.3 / 61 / 58.4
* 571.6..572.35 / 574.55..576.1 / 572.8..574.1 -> -0.02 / 58.3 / 60.5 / 59.3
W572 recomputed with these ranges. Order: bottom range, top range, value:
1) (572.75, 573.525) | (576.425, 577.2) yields 1.03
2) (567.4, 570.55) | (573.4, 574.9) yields 1.09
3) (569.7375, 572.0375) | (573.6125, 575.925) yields 1.12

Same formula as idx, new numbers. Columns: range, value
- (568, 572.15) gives 51.71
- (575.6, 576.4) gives 57.51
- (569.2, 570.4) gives 57.62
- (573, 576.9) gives 56.03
